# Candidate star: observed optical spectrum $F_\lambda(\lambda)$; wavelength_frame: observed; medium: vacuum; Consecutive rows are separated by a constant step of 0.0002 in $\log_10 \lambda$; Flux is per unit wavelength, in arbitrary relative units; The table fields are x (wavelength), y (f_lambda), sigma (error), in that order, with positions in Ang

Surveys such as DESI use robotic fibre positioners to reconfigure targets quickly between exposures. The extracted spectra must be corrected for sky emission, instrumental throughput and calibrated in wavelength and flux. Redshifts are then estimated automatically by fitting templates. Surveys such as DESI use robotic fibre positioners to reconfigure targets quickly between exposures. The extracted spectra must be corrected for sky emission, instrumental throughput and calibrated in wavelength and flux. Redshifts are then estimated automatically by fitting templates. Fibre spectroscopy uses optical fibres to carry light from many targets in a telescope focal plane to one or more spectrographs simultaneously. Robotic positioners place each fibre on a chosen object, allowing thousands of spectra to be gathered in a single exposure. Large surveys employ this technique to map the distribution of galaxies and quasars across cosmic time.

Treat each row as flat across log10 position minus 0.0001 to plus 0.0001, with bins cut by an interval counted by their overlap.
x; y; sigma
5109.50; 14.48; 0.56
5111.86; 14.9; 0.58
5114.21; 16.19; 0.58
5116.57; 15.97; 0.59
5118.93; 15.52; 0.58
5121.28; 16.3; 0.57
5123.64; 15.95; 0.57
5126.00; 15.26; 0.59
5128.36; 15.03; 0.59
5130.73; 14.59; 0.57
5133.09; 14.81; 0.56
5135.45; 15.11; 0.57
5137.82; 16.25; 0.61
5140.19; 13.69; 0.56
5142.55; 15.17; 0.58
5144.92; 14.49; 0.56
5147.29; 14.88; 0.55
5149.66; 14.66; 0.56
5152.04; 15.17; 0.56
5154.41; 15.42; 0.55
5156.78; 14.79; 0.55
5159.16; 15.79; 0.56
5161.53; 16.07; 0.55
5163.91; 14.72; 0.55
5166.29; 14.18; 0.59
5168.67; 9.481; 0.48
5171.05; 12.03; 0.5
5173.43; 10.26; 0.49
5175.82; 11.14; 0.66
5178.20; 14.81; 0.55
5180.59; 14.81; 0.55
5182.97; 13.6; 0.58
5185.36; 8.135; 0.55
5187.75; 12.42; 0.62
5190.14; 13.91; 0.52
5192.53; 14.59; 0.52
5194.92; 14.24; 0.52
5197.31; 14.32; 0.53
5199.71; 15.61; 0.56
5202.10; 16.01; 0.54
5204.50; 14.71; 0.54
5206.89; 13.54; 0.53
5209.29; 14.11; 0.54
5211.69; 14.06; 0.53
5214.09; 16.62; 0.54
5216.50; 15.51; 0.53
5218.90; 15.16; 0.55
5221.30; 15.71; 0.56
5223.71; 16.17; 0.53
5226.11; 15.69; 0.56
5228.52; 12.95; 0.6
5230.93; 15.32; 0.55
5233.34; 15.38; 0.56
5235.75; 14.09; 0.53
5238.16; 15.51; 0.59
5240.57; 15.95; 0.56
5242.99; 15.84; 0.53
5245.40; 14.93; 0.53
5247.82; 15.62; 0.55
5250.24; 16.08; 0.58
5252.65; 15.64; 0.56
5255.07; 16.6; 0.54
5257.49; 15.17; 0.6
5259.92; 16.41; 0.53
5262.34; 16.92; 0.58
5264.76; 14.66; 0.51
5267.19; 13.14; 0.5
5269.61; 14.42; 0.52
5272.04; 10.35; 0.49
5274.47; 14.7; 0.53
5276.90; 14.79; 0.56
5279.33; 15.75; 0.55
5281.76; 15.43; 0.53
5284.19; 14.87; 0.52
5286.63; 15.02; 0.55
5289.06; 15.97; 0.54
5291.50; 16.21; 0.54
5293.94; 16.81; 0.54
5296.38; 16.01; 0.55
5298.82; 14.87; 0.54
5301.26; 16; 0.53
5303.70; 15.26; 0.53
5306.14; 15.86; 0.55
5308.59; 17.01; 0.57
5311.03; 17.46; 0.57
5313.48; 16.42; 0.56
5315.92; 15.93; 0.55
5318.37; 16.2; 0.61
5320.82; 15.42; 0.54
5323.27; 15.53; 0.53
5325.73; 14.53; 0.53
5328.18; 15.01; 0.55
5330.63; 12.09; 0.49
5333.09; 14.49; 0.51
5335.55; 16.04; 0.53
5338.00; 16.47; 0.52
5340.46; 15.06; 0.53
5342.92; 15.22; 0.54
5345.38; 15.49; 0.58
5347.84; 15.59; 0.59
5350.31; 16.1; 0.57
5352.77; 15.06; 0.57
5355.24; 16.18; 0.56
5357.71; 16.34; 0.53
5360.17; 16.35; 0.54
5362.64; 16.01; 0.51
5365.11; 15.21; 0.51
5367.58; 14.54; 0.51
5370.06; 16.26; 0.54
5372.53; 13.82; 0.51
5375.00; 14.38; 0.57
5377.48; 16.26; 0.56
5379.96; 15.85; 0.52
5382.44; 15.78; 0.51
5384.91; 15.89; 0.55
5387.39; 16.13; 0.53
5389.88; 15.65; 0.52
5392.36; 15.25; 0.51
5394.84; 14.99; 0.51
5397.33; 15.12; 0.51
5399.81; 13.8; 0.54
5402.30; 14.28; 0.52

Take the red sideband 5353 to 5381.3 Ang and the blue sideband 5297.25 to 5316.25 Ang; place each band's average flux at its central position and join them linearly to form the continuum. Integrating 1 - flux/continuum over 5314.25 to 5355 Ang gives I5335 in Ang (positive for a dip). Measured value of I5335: 1.4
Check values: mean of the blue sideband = 16.1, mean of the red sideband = 15.5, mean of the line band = 15.3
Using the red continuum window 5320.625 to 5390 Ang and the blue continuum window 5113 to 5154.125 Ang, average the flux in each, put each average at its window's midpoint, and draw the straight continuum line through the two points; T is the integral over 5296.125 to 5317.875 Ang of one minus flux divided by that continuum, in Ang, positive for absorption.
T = -1.04 Ang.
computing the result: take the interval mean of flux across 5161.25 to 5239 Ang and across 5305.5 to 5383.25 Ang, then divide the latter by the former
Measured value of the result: 1.1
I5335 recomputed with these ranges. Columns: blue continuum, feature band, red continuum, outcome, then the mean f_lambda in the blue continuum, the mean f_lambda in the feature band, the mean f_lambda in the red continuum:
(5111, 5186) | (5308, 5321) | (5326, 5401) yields -1.1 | 14.4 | 16.5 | 15.3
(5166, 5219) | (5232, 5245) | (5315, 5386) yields -1.1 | 13.6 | 15.3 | 15.4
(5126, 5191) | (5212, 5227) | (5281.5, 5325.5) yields -1.0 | 13.9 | 15.7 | 15.9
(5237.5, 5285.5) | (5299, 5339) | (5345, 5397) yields -0.6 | 15.1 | 15.6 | 15.6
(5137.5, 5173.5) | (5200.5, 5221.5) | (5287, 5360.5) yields -0.4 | 14.3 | 15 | 15.7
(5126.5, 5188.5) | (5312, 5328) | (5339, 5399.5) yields -0.6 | 13.9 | 15.7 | 15.5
